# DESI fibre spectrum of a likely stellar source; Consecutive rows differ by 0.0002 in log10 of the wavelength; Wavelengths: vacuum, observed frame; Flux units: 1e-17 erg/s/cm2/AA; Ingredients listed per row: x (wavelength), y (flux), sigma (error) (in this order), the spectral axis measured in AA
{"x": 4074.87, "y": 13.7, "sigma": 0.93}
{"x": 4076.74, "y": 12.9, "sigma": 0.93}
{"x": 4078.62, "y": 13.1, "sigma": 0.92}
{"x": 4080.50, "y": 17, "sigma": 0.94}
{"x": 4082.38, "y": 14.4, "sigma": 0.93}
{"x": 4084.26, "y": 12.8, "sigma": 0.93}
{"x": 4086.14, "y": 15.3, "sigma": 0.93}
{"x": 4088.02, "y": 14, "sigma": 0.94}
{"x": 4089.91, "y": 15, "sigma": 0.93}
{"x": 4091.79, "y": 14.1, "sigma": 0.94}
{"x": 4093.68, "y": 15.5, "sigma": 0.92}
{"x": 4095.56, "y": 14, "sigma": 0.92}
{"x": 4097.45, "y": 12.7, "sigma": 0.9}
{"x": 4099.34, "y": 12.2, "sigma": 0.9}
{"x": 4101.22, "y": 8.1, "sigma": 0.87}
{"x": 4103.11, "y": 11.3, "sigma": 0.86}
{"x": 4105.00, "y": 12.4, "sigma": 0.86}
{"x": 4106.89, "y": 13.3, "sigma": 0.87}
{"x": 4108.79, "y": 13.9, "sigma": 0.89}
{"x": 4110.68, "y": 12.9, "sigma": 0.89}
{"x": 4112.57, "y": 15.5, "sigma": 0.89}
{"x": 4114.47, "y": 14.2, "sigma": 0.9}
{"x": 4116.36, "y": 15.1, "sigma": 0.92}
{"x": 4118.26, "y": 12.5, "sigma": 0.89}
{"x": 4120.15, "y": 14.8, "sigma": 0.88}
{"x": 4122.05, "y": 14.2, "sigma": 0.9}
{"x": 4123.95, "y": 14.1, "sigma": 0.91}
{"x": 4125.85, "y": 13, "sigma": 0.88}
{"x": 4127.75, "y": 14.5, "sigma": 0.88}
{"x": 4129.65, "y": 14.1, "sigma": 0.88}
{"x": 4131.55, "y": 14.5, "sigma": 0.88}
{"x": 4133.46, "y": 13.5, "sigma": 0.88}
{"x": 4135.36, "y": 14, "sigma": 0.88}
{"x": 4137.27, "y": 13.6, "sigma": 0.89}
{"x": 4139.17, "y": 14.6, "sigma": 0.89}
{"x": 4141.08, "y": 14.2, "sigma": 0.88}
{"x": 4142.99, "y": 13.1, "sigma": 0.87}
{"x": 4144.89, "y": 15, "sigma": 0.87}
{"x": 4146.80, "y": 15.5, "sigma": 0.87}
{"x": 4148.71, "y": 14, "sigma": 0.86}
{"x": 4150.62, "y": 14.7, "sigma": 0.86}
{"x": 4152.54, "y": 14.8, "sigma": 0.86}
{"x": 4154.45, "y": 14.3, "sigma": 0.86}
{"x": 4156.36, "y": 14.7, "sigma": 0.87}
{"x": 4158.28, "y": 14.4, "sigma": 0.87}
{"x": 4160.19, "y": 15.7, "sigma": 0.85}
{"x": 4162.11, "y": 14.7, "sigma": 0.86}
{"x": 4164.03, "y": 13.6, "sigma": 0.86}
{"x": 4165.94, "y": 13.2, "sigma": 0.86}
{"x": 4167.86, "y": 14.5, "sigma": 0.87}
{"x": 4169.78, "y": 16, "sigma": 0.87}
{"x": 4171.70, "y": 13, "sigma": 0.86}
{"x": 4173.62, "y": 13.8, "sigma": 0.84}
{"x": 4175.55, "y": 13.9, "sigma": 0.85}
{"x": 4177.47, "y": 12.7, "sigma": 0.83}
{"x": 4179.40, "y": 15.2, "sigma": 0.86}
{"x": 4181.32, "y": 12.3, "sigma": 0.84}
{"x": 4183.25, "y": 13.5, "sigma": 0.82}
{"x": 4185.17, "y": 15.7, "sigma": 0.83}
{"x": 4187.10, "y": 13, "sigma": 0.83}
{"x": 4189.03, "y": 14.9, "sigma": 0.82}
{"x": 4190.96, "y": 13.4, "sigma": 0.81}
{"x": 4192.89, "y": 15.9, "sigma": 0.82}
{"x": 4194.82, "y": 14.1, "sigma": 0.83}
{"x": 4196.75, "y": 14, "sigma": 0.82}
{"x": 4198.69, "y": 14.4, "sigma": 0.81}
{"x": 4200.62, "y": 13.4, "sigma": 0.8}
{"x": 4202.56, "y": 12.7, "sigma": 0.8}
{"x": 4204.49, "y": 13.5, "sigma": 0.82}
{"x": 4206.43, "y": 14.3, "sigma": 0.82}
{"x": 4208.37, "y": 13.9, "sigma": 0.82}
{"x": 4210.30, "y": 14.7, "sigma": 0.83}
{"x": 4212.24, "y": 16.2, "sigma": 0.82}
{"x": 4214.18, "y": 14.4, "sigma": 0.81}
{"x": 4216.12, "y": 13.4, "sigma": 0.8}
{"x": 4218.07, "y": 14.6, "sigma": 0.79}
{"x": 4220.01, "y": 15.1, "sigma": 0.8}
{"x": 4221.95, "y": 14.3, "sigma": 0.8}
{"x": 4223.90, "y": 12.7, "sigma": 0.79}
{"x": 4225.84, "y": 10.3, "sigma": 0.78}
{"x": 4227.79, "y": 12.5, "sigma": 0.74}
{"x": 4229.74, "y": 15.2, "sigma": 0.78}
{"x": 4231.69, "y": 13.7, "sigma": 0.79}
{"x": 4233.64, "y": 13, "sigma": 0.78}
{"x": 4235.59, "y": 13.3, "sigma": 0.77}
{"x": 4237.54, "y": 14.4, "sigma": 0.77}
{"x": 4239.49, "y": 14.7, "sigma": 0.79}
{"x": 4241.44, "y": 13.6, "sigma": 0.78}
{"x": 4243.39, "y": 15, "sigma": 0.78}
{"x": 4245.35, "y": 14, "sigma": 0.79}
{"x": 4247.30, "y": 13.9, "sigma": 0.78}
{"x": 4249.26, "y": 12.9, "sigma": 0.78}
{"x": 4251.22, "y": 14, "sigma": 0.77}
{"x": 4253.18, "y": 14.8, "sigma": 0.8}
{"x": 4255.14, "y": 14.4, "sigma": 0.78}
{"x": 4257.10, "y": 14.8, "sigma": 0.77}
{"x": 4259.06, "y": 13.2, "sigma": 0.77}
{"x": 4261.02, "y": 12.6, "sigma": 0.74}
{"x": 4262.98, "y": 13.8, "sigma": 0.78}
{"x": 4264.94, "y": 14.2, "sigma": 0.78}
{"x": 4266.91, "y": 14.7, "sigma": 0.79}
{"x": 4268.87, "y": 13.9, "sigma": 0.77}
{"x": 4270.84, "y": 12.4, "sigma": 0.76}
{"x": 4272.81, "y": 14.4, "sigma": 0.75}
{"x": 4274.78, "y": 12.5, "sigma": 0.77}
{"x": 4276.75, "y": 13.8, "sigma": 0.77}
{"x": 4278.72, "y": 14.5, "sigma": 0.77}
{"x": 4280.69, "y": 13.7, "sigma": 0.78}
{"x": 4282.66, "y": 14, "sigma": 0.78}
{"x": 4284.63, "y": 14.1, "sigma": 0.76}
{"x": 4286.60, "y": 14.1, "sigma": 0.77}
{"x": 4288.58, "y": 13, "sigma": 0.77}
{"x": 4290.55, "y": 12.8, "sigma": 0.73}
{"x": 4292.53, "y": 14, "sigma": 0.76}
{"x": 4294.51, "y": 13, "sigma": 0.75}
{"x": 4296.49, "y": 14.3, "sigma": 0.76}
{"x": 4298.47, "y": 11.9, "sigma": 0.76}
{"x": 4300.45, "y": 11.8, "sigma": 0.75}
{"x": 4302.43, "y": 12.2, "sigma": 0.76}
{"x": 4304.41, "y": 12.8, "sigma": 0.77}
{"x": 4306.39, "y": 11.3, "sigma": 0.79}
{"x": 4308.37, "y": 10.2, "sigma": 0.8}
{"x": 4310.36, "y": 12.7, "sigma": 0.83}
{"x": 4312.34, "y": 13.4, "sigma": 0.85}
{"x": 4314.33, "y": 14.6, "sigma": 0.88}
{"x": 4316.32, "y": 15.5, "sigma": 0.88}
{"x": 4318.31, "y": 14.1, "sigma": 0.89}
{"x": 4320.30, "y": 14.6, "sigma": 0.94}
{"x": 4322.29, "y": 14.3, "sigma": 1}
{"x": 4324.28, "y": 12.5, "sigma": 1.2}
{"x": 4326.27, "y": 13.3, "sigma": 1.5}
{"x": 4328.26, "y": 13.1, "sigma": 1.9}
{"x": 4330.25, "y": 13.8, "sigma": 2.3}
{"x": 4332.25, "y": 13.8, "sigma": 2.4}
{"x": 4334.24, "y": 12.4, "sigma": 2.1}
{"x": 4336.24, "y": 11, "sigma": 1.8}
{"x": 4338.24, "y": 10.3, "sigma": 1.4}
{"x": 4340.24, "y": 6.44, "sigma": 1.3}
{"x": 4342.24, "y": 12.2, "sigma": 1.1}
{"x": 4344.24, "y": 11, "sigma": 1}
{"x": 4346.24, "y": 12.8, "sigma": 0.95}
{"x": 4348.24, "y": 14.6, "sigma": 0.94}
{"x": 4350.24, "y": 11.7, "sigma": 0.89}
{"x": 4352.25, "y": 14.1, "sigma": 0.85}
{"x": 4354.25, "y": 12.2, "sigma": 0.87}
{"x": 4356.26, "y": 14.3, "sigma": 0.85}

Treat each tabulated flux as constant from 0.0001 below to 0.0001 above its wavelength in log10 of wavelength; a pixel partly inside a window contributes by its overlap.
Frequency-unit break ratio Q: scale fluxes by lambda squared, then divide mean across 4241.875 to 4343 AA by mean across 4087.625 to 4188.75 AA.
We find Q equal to 1.0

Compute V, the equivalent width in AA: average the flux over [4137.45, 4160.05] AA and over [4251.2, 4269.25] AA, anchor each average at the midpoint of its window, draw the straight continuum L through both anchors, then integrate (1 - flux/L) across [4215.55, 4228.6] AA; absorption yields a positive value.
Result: 0.9 AA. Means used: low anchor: 14.5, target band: 13.3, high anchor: 14.1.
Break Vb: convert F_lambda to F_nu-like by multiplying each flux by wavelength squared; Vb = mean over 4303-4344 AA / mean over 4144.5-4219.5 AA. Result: 0.9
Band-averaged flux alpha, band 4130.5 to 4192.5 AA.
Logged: 14.2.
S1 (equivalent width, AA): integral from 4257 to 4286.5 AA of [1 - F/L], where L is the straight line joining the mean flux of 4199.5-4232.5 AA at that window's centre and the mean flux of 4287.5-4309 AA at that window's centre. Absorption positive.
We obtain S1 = -1.9 AA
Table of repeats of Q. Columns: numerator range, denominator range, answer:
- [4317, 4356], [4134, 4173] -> 0.96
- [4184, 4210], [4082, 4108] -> 1.12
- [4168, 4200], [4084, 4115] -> 1.10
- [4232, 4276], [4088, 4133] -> 1.09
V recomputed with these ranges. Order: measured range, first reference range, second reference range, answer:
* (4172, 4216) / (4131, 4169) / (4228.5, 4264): 0.3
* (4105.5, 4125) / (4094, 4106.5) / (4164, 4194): -2.5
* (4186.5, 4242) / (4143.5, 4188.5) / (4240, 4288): 0.6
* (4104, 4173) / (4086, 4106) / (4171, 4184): -4.6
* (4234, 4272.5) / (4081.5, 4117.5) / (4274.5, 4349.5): -2.5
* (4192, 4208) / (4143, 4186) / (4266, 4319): 0.0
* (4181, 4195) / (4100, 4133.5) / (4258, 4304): -0.8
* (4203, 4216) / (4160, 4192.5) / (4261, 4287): -0.4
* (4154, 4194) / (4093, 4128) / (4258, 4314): -2.7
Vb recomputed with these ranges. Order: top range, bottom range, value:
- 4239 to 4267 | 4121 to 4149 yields 1.05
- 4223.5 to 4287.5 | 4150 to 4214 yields 1.00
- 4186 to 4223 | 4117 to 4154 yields 1.04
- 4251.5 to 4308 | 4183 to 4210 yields 0.99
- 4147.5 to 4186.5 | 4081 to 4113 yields 1.10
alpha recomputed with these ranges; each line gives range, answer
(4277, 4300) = 13.5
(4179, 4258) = 14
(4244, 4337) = 13.4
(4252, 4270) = 14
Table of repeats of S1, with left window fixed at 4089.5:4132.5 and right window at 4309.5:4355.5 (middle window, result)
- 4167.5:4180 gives -0.7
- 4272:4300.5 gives -1.2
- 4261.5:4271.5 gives -0.6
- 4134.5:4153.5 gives -1.3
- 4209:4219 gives -1.1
